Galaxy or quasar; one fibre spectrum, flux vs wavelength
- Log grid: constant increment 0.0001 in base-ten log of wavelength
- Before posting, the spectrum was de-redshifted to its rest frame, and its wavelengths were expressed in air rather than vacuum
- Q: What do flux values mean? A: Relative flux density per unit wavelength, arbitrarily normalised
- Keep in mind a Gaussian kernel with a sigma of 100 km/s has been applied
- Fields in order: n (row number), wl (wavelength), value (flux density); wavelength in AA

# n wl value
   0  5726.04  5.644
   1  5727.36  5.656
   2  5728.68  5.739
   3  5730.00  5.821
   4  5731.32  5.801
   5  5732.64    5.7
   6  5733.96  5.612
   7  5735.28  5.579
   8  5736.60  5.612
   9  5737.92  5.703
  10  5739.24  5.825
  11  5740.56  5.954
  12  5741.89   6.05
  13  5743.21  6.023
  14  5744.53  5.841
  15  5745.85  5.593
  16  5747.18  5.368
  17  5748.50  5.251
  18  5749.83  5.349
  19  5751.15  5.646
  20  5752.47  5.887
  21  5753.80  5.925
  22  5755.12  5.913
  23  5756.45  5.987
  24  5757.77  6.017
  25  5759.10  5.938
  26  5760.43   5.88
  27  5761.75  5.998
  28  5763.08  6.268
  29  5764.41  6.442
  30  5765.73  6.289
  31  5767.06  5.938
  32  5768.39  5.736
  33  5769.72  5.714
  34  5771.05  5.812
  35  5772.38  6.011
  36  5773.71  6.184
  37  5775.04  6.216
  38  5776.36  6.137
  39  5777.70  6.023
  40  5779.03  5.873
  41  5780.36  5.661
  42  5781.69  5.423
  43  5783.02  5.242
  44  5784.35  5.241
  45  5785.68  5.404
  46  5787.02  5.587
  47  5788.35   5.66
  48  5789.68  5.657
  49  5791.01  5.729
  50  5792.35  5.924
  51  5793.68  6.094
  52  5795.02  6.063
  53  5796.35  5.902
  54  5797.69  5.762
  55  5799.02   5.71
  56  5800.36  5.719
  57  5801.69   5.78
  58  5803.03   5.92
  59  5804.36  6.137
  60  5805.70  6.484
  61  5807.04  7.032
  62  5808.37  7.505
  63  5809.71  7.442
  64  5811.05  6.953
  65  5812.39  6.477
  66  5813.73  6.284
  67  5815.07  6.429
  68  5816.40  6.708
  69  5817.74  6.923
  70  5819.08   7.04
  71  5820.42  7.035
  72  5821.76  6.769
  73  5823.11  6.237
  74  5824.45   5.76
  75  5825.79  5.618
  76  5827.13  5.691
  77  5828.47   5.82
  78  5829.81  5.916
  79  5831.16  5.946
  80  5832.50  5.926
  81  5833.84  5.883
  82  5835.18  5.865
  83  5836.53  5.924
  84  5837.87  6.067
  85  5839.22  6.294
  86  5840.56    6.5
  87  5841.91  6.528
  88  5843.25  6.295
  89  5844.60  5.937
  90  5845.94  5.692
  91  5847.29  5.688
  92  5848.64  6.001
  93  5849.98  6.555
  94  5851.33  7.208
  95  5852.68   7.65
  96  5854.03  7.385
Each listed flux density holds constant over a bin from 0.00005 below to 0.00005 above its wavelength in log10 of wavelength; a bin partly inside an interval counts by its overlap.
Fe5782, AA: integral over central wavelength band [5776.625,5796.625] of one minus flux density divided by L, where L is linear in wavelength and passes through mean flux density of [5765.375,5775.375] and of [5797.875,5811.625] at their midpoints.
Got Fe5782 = 1.6 AA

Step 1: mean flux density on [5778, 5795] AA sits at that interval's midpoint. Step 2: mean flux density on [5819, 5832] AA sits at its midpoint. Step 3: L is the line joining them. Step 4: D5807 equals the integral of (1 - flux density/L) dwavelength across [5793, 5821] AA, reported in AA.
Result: -2.5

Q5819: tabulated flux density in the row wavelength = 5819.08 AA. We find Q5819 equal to 7.04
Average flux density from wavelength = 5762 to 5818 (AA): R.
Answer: 6.08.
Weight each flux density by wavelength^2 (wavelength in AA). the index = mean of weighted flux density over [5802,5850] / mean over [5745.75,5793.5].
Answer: 1.1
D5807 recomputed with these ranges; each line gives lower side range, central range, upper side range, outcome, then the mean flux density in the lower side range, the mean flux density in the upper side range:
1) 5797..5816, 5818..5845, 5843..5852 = 0.5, 6.41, 6.19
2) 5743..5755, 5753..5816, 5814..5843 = -1.3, 5.65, 6.23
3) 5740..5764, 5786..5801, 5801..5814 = 1.5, 5.83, 6.61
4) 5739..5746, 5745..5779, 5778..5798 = -0.5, 5.91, 5.69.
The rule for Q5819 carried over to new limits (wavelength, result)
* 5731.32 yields 5.801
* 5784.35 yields 5.241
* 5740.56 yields 5.954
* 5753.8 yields 5.925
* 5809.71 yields 7.442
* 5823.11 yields 6.237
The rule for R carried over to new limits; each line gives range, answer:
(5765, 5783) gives 5.9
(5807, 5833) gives 6.47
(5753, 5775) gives 6.01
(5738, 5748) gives 5.79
